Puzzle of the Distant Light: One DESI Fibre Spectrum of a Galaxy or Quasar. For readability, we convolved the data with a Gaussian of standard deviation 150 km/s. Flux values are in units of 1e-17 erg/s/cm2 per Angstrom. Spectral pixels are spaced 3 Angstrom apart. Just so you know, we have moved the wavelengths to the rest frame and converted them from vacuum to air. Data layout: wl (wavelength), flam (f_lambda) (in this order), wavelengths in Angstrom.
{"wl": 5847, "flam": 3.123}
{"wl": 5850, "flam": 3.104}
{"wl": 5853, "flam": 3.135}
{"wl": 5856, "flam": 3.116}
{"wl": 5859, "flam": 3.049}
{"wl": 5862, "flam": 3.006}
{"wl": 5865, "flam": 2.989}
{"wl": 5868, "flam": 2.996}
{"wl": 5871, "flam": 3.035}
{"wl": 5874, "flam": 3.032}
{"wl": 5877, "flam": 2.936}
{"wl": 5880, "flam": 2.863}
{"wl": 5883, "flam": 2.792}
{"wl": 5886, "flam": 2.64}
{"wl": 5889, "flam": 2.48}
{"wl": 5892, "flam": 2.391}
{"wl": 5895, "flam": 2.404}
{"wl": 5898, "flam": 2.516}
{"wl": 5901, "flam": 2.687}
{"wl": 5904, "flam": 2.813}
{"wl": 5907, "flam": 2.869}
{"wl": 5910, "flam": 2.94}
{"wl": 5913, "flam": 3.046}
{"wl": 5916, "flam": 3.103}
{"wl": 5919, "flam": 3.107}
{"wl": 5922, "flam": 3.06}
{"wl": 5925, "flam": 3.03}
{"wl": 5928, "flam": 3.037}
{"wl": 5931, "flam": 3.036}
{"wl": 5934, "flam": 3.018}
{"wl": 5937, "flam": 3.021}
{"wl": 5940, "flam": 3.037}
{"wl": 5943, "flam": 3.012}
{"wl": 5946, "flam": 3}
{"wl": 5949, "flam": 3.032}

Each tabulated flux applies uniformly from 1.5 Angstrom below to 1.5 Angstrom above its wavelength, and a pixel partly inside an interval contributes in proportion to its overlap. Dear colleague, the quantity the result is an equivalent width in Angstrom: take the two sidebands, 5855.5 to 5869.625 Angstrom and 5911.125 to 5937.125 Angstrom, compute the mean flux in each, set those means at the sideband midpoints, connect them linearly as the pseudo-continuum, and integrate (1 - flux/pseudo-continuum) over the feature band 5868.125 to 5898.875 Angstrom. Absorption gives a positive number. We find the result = 3.1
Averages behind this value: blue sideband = 3.03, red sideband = 3.05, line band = 2.73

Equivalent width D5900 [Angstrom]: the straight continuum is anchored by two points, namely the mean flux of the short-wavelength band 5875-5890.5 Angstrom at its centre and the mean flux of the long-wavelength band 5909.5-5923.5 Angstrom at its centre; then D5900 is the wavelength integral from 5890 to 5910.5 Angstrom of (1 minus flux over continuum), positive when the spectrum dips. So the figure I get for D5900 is 1.9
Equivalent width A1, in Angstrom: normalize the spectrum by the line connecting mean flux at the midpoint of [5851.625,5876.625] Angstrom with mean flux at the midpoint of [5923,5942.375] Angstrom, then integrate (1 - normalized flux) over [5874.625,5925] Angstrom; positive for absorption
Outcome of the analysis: 3.9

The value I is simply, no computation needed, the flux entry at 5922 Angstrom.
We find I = 3.06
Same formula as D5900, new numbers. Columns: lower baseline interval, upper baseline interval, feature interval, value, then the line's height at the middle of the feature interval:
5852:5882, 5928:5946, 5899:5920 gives 0.7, 3.02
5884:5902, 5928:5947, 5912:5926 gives -1.3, 2.81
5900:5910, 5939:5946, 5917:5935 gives -0.7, 2.93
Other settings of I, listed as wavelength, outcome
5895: 2.404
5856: 3.116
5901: 2.687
